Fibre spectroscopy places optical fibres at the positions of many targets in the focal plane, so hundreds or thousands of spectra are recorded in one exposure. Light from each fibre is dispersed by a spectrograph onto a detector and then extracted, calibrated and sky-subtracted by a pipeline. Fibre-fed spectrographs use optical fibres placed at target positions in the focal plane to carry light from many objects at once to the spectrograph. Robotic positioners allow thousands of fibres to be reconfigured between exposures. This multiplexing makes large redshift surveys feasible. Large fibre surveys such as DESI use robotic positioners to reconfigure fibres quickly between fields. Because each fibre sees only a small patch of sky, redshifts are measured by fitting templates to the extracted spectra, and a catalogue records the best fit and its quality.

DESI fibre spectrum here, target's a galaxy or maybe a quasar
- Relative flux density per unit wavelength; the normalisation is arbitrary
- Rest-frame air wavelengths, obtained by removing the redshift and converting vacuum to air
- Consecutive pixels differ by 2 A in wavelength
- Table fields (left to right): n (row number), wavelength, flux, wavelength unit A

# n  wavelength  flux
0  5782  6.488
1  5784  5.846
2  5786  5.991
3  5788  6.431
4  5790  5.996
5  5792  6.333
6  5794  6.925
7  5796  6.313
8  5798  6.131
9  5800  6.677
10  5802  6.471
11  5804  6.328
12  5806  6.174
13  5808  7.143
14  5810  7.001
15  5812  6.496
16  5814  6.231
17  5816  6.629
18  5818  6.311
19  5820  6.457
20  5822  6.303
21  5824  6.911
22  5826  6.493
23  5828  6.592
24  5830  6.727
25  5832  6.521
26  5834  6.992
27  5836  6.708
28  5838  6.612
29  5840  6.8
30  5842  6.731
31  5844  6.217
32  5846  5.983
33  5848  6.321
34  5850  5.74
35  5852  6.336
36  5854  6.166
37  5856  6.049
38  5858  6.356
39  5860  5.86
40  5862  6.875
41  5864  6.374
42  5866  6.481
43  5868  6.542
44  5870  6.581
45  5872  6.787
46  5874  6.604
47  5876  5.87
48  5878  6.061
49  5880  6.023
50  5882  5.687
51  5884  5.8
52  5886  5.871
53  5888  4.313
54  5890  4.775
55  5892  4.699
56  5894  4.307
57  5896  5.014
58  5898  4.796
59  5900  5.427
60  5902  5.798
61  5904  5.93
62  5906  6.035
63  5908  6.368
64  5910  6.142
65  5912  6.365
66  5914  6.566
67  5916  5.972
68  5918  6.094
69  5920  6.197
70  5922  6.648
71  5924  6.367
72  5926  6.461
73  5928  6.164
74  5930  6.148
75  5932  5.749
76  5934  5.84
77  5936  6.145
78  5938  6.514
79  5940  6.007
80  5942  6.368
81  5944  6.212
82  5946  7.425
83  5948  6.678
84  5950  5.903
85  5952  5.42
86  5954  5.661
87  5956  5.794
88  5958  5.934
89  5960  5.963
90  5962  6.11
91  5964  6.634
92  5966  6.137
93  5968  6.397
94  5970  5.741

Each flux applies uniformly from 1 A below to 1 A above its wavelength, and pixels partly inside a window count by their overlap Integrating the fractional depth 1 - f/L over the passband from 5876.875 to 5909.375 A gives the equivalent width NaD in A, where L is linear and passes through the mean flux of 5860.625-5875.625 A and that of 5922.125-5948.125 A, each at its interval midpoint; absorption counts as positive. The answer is 5.15 A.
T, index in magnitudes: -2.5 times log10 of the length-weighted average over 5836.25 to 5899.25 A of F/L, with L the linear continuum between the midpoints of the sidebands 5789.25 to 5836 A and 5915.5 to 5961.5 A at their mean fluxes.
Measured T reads 0.073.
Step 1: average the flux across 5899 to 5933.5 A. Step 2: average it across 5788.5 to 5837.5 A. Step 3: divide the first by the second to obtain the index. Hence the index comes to 0.9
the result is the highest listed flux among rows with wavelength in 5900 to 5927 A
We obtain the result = 6.648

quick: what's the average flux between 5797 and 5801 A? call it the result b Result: 6.4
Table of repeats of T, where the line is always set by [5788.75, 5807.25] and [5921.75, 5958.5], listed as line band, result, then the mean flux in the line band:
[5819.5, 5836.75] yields -0.05 mag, 6.64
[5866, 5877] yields -0.03 mag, 6.48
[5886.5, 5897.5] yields 0.31 mag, 4.69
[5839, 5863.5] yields 0.00 mag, 6.29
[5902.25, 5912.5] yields 0.02 mag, 6.13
